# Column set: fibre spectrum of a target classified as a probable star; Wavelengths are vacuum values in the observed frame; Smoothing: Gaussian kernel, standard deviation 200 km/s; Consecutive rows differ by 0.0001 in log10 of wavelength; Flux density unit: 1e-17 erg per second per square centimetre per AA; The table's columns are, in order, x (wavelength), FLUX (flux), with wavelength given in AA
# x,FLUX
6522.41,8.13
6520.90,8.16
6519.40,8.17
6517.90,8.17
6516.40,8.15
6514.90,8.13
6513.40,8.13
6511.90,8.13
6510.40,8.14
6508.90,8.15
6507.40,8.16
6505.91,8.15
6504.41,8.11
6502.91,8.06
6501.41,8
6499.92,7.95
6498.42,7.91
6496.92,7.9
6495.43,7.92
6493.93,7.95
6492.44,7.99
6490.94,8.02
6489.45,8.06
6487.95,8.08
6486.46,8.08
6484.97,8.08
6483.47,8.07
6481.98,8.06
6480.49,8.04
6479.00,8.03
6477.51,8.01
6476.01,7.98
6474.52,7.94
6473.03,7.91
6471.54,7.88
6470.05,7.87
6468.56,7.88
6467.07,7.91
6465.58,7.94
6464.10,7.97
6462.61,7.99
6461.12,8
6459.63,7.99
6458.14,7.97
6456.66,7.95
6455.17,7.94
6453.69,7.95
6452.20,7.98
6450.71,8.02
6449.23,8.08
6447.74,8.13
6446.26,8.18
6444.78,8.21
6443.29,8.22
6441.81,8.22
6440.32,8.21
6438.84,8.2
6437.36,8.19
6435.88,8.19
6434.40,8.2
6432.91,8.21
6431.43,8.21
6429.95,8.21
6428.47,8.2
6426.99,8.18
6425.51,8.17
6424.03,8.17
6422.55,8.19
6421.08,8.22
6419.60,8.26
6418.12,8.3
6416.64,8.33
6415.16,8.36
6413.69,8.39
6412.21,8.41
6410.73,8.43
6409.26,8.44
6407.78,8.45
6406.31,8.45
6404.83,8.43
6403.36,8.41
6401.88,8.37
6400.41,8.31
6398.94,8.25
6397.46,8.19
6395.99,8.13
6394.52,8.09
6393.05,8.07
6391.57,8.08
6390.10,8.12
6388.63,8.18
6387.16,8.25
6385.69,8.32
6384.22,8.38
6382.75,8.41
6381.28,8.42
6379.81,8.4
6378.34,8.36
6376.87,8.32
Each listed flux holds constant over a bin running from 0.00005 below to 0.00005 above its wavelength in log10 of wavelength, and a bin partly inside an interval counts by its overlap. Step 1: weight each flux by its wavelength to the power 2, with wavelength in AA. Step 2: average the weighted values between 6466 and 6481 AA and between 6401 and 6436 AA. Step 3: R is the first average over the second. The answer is 0.97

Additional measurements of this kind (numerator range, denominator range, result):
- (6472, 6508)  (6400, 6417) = 0.98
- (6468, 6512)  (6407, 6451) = 0.99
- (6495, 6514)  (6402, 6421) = 0.99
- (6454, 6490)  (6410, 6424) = 0.98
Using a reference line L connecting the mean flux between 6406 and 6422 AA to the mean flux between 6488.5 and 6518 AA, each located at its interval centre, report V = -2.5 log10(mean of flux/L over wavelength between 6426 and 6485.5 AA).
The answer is 0.02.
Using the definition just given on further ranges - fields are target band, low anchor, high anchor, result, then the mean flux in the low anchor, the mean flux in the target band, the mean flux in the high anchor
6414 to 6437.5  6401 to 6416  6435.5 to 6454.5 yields 0.007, 8.41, 8.23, 8.14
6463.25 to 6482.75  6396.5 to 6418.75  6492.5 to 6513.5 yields 0.025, 8.37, 7.96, 8.04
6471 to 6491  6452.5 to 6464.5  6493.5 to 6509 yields -0.003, 7.97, 8.02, 8.02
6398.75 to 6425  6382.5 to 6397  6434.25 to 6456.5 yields -0.023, 8.2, 8.35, 8.12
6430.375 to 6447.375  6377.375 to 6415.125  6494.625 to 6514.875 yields 0.001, 8.31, 8.2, 8.06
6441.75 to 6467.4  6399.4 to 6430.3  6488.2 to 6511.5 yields 0.020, 8.32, 8.03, 8.03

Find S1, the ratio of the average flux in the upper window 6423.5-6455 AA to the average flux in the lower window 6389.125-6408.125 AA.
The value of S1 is 1.0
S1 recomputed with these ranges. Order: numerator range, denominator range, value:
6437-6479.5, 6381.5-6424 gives 0.97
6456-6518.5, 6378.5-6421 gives 0.97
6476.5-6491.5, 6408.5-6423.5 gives 0.97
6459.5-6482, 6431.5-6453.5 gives 0.98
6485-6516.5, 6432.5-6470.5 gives 1.00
